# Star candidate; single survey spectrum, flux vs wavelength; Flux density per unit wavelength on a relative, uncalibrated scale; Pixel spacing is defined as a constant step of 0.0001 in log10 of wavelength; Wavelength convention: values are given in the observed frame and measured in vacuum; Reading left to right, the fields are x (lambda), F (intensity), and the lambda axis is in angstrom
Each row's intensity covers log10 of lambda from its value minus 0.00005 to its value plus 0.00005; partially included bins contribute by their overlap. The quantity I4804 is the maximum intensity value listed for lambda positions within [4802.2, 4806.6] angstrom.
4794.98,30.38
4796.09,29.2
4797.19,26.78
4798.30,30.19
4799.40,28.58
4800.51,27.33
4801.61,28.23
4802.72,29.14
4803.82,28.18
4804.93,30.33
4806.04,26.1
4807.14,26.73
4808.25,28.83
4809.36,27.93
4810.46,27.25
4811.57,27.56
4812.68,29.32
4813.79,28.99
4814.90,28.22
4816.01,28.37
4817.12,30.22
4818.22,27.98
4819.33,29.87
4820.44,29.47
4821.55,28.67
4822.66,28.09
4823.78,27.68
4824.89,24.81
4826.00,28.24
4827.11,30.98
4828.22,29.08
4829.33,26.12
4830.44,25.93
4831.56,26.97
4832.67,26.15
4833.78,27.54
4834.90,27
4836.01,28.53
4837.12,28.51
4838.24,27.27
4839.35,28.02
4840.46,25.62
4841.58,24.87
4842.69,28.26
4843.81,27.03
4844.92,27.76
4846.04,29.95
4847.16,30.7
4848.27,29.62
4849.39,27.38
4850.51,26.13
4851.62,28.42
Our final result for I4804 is 30.33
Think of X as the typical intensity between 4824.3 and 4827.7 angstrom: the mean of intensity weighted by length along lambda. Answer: 28.1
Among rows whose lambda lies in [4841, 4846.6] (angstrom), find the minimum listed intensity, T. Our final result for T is 24.87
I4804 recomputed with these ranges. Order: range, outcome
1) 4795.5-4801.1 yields 30.19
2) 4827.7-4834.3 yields 29.08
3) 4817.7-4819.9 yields 29.87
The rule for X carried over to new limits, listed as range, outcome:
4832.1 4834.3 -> 26.9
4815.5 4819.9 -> 29.2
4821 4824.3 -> 28.1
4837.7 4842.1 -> 26.5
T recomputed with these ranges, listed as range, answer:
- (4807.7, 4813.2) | 27.25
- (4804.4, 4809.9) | 26.1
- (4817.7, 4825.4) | 24.81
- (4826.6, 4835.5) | 25.93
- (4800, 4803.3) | 27.33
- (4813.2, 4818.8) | 27.98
